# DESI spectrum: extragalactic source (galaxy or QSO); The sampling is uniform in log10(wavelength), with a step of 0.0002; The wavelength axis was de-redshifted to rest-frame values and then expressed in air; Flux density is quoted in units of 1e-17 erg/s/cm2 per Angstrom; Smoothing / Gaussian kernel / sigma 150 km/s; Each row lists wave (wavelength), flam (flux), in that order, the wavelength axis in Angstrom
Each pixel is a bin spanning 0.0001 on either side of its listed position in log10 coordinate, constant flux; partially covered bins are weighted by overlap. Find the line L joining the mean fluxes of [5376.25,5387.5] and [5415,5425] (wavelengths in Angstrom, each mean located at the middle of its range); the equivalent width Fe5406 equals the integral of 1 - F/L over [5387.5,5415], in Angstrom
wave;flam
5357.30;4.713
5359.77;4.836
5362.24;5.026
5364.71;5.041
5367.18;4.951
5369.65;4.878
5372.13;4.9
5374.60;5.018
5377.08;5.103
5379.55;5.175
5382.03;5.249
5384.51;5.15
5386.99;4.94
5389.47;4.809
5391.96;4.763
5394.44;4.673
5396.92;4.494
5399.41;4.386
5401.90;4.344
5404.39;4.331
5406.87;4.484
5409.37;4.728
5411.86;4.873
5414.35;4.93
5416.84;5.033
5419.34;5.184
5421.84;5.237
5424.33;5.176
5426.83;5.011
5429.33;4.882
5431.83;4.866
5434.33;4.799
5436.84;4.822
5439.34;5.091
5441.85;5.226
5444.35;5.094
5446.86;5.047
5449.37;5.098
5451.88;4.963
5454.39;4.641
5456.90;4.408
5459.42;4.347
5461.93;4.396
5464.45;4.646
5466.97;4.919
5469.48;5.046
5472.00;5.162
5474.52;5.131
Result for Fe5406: 2.8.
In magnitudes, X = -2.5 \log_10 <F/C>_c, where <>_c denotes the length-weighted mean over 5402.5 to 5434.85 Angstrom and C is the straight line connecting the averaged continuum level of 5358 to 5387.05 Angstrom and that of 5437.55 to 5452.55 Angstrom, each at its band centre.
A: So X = 0.04 mag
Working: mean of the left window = 5.02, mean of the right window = 5.08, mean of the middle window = 4.88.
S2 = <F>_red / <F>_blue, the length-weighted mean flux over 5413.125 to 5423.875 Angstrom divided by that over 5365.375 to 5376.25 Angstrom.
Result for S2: 1.0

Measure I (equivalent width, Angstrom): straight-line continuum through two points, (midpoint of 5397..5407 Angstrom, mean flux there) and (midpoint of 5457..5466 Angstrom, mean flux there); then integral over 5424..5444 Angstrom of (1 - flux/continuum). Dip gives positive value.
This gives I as -2.48 Angstrom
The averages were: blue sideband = 4.39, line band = 4.98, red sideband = 4.47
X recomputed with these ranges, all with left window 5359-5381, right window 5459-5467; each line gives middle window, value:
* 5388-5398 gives 0.04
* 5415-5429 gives -0.08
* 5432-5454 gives -0.08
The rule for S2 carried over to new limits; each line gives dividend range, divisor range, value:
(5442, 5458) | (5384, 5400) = 1.03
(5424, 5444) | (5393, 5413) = 1.10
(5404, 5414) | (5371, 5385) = 0.91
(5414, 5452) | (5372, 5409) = 1.05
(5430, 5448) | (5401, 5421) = 1.05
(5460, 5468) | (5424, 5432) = 0.93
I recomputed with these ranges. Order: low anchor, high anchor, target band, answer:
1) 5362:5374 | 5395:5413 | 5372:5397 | -1.0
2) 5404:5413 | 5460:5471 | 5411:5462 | -2.6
